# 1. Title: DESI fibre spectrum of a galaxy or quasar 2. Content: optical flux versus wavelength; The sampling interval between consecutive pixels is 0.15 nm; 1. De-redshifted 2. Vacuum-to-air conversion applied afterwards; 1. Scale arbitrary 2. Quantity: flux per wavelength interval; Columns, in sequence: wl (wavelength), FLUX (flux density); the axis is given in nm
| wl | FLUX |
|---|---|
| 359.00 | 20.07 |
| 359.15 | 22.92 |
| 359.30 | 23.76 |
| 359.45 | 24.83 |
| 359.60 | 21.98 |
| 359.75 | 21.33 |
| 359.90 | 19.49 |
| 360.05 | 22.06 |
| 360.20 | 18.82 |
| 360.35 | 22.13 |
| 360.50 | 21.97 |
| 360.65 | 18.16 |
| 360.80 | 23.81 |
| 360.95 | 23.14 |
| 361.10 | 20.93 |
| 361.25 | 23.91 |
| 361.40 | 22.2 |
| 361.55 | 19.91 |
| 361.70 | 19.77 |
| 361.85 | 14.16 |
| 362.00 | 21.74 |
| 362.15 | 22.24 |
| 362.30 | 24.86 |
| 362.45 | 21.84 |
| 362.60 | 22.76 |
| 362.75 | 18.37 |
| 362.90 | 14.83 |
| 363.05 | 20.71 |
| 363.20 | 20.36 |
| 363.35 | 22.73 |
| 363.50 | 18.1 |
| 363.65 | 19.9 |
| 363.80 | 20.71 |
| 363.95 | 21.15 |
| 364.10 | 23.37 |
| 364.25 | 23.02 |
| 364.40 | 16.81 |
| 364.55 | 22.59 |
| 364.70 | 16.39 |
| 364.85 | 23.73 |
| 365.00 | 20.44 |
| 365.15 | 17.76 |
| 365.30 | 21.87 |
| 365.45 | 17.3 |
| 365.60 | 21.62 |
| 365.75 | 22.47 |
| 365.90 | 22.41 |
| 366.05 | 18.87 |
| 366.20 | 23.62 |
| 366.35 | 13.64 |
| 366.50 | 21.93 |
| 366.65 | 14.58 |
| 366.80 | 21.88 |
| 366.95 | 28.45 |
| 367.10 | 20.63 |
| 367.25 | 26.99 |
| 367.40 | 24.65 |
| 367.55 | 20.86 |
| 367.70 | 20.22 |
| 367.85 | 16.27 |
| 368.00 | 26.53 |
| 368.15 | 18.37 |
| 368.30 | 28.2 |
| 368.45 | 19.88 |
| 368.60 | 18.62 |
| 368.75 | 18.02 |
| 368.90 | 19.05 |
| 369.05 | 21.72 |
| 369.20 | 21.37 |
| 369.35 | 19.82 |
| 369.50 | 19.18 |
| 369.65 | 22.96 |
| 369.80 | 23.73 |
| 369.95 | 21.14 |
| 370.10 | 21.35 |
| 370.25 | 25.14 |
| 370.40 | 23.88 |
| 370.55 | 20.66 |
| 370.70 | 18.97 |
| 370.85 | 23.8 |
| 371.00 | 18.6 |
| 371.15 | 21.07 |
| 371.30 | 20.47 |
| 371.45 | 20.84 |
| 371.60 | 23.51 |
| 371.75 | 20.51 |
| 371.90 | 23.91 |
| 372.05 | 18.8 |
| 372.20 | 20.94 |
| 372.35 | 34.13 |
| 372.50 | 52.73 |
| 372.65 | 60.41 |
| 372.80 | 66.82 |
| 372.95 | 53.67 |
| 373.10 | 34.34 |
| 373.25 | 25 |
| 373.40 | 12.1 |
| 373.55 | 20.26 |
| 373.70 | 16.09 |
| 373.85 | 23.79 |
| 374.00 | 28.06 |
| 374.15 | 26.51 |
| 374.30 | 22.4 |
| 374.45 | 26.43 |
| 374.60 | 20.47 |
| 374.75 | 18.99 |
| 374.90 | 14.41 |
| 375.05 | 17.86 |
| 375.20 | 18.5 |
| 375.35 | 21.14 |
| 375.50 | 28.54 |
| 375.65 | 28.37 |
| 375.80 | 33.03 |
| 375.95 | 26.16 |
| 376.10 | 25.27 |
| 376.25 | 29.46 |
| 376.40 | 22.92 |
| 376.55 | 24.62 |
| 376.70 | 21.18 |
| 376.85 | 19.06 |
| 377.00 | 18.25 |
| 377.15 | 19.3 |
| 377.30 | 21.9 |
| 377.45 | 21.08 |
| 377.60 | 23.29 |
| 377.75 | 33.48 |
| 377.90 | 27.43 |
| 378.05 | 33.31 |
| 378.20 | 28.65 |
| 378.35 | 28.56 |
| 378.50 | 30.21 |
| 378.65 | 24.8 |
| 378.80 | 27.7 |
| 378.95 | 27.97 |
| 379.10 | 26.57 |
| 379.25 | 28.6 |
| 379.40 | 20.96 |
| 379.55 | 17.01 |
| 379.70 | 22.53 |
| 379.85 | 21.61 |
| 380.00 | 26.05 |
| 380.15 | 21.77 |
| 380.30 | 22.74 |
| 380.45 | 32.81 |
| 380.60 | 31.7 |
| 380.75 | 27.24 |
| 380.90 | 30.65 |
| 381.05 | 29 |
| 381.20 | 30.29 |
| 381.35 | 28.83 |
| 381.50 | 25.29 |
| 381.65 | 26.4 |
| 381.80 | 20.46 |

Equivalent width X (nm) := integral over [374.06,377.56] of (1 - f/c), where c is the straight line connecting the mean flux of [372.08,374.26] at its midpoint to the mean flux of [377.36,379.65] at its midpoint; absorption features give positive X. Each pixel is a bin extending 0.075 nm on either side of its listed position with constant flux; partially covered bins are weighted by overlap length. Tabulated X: 0.83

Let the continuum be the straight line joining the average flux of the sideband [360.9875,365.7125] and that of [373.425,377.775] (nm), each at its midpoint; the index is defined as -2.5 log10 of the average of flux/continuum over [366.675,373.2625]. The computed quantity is -0.17 mag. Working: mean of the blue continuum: 20.6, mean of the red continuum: 22.9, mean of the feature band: 25.6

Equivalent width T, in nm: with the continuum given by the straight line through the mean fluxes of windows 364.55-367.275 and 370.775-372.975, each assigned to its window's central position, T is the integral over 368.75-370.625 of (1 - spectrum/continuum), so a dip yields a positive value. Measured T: 0.41 nm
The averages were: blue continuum 20.7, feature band 21.5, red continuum 31.5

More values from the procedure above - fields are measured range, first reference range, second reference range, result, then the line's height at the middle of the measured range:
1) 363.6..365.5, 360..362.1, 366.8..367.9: 0.13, 21.9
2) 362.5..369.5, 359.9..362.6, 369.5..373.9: 0.93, 23.9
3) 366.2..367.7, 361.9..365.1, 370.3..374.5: 0.12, 23.5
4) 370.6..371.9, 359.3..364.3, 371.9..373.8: 0.45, 32.2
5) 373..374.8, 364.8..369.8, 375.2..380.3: 0.02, 23.6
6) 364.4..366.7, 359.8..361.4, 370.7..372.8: 0.45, 24.7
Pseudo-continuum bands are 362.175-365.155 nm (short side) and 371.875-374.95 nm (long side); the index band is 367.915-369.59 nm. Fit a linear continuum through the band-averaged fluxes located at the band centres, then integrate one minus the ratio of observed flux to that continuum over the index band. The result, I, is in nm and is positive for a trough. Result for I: 0.29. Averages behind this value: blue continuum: 20.6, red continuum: 29.8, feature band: 21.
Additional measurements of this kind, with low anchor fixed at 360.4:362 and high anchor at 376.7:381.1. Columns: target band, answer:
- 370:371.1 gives 0.08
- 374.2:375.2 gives 0.18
